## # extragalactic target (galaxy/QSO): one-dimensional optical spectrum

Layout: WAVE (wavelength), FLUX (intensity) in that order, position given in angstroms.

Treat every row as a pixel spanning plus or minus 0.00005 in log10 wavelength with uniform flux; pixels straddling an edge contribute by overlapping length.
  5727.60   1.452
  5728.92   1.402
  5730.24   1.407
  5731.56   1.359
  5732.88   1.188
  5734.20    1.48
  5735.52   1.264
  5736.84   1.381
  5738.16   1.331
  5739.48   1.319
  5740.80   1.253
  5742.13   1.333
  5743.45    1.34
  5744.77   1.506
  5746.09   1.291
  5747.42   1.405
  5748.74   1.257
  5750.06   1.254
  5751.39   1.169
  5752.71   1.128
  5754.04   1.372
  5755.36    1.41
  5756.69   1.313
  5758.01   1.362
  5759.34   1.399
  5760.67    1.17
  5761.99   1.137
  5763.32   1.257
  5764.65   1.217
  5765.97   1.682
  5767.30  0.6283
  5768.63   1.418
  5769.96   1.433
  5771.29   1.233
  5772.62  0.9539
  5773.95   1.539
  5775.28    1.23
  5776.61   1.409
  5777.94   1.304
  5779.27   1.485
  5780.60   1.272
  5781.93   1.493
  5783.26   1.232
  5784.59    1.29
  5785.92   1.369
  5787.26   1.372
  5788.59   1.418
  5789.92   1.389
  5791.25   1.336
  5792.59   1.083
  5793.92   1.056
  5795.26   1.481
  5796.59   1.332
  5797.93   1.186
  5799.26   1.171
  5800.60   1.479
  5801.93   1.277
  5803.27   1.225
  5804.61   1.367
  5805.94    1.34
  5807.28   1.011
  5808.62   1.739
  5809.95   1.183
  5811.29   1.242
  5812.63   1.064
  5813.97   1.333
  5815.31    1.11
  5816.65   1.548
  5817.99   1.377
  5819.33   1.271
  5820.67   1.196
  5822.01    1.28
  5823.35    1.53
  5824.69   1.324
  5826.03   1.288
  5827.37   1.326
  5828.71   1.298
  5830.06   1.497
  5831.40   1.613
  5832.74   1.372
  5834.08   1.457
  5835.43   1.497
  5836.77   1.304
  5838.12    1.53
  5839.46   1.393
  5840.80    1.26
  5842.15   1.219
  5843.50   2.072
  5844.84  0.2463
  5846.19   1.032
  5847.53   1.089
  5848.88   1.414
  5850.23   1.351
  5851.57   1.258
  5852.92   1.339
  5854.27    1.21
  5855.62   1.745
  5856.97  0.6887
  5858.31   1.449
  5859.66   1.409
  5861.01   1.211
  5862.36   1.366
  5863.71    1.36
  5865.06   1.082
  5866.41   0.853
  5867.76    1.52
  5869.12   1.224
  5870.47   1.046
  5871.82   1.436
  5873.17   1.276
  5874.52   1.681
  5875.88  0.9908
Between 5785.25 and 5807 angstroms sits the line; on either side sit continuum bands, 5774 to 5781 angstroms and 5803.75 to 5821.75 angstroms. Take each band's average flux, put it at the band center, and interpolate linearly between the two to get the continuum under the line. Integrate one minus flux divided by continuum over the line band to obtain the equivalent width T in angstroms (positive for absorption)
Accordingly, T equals 0.4 angstroms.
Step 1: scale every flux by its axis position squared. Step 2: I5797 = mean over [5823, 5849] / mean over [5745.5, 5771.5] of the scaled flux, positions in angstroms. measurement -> 1.07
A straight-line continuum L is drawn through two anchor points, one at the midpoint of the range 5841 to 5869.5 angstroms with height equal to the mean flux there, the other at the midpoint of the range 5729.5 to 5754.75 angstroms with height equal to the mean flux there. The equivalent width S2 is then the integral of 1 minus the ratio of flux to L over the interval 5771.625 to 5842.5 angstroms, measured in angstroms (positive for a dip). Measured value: -2.9 angstroms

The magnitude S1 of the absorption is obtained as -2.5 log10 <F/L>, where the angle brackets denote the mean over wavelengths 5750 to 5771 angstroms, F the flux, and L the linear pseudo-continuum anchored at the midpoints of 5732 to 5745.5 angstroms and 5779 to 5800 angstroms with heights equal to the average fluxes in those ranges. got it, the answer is 0.05 mag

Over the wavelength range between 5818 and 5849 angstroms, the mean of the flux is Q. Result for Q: 1.33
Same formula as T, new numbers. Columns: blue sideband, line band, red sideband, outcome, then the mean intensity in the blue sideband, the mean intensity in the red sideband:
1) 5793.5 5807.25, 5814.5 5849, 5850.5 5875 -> -1.17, 1.28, 1.28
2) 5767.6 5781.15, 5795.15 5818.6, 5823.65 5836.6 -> 1.16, 1.31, 1.41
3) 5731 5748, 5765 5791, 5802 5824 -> -0.06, 1.34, 1.3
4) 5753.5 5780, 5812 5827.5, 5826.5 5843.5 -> 1.01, 1.3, 1.42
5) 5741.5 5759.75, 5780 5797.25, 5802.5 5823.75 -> -0.13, 1.32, 1.3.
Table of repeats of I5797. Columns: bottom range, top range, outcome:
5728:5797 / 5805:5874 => 1.02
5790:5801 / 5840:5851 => 0.97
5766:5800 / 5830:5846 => 1.07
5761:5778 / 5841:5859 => 1.01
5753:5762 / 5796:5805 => 0.99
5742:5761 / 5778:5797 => 1.02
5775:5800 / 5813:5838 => 1.06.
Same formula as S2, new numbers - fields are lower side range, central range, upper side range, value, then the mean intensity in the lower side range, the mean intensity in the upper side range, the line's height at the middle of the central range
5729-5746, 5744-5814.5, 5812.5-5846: 2.4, 1.35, 1.34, 1.34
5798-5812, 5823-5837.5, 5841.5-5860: -1.6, 1.3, 1.25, 1.27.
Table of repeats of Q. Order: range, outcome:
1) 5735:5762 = 1.31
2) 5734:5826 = 1.3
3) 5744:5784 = 1.3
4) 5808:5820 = 1.32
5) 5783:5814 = 1.29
